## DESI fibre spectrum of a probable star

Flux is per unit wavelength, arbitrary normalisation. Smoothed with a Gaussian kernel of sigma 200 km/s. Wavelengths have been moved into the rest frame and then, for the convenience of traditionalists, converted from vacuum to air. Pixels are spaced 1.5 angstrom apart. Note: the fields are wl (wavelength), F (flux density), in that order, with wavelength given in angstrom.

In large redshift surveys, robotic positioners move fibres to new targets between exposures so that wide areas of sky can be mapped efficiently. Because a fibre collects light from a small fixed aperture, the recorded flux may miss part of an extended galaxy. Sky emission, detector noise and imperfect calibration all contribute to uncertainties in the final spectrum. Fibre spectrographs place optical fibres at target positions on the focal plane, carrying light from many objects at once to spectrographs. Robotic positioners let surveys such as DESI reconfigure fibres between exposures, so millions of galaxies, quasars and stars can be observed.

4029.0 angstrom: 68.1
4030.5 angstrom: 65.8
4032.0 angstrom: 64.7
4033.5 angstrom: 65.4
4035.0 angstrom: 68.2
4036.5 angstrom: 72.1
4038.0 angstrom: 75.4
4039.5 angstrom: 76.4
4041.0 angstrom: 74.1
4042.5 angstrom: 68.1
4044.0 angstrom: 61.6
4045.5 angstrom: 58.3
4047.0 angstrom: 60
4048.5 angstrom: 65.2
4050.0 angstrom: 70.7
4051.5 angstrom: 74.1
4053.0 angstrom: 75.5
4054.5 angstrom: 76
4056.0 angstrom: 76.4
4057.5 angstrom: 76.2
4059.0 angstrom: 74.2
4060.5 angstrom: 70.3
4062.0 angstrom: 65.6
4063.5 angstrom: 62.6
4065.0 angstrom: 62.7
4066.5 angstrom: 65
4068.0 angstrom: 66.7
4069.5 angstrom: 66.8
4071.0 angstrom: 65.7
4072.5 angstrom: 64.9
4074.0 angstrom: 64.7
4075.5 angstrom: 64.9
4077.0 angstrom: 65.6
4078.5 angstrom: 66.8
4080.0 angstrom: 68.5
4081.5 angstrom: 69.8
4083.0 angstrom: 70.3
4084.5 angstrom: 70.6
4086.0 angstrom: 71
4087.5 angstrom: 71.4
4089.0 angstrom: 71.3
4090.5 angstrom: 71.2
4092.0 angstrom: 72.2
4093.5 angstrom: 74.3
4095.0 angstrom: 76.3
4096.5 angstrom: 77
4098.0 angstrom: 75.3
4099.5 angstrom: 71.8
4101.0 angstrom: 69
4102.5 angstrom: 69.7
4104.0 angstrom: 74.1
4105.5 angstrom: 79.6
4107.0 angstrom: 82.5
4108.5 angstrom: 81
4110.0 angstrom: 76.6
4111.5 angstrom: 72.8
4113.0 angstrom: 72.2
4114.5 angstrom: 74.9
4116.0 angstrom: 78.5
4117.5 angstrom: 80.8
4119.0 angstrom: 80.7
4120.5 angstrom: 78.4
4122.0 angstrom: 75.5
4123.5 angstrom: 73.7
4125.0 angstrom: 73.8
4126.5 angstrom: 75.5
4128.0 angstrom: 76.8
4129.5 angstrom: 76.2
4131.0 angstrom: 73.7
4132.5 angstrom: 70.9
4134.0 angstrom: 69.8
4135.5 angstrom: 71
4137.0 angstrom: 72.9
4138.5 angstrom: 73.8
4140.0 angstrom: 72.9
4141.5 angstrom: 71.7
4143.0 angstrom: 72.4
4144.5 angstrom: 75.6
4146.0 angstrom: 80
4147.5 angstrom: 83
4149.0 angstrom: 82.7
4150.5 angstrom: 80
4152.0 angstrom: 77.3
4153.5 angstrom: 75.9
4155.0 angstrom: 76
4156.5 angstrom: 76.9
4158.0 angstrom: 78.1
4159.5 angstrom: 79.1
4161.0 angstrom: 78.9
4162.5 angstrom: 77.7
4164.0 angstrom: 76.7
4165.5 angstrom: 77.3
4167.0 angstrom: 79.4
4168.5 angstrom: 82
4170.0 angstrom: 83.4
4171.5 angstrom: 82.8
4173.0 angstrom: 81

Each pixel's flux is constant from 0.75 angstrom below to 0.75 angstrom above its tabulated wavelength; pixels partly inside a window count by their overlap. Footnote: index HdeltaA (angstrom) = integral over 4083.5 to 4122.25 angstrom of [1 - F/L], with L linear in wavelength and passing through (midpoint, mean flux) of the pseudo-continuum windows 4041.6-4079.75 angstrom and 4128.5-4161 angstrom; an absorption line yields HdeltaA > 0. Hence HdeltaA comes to -1.72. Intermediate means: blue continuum 67.6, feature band 74.9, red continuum 75.8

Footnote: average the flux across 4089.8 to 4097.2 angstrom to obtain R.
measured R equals 74.2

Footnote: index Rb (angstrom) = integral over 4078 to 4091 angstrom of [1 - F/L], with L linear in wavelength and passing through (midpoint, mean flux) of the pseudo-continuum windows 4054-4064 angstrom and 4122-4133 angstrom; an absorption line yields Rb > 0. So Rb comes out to 0.5 angstrom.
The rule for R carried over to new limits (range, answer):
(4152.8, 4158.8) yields 76.8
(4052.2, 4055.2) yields 75.7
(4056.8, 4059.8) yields 75.1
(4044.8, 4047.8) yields 59.3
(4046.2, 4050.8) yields 65.3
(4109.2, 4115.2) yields 74.2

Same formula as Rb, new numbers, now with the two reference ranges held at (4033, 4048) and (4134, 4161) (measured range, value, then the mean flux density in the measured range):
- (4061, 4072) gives 0.76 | 65.1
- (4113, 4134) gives -0.37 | 75.7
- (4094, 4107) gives -0.35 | 74.6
